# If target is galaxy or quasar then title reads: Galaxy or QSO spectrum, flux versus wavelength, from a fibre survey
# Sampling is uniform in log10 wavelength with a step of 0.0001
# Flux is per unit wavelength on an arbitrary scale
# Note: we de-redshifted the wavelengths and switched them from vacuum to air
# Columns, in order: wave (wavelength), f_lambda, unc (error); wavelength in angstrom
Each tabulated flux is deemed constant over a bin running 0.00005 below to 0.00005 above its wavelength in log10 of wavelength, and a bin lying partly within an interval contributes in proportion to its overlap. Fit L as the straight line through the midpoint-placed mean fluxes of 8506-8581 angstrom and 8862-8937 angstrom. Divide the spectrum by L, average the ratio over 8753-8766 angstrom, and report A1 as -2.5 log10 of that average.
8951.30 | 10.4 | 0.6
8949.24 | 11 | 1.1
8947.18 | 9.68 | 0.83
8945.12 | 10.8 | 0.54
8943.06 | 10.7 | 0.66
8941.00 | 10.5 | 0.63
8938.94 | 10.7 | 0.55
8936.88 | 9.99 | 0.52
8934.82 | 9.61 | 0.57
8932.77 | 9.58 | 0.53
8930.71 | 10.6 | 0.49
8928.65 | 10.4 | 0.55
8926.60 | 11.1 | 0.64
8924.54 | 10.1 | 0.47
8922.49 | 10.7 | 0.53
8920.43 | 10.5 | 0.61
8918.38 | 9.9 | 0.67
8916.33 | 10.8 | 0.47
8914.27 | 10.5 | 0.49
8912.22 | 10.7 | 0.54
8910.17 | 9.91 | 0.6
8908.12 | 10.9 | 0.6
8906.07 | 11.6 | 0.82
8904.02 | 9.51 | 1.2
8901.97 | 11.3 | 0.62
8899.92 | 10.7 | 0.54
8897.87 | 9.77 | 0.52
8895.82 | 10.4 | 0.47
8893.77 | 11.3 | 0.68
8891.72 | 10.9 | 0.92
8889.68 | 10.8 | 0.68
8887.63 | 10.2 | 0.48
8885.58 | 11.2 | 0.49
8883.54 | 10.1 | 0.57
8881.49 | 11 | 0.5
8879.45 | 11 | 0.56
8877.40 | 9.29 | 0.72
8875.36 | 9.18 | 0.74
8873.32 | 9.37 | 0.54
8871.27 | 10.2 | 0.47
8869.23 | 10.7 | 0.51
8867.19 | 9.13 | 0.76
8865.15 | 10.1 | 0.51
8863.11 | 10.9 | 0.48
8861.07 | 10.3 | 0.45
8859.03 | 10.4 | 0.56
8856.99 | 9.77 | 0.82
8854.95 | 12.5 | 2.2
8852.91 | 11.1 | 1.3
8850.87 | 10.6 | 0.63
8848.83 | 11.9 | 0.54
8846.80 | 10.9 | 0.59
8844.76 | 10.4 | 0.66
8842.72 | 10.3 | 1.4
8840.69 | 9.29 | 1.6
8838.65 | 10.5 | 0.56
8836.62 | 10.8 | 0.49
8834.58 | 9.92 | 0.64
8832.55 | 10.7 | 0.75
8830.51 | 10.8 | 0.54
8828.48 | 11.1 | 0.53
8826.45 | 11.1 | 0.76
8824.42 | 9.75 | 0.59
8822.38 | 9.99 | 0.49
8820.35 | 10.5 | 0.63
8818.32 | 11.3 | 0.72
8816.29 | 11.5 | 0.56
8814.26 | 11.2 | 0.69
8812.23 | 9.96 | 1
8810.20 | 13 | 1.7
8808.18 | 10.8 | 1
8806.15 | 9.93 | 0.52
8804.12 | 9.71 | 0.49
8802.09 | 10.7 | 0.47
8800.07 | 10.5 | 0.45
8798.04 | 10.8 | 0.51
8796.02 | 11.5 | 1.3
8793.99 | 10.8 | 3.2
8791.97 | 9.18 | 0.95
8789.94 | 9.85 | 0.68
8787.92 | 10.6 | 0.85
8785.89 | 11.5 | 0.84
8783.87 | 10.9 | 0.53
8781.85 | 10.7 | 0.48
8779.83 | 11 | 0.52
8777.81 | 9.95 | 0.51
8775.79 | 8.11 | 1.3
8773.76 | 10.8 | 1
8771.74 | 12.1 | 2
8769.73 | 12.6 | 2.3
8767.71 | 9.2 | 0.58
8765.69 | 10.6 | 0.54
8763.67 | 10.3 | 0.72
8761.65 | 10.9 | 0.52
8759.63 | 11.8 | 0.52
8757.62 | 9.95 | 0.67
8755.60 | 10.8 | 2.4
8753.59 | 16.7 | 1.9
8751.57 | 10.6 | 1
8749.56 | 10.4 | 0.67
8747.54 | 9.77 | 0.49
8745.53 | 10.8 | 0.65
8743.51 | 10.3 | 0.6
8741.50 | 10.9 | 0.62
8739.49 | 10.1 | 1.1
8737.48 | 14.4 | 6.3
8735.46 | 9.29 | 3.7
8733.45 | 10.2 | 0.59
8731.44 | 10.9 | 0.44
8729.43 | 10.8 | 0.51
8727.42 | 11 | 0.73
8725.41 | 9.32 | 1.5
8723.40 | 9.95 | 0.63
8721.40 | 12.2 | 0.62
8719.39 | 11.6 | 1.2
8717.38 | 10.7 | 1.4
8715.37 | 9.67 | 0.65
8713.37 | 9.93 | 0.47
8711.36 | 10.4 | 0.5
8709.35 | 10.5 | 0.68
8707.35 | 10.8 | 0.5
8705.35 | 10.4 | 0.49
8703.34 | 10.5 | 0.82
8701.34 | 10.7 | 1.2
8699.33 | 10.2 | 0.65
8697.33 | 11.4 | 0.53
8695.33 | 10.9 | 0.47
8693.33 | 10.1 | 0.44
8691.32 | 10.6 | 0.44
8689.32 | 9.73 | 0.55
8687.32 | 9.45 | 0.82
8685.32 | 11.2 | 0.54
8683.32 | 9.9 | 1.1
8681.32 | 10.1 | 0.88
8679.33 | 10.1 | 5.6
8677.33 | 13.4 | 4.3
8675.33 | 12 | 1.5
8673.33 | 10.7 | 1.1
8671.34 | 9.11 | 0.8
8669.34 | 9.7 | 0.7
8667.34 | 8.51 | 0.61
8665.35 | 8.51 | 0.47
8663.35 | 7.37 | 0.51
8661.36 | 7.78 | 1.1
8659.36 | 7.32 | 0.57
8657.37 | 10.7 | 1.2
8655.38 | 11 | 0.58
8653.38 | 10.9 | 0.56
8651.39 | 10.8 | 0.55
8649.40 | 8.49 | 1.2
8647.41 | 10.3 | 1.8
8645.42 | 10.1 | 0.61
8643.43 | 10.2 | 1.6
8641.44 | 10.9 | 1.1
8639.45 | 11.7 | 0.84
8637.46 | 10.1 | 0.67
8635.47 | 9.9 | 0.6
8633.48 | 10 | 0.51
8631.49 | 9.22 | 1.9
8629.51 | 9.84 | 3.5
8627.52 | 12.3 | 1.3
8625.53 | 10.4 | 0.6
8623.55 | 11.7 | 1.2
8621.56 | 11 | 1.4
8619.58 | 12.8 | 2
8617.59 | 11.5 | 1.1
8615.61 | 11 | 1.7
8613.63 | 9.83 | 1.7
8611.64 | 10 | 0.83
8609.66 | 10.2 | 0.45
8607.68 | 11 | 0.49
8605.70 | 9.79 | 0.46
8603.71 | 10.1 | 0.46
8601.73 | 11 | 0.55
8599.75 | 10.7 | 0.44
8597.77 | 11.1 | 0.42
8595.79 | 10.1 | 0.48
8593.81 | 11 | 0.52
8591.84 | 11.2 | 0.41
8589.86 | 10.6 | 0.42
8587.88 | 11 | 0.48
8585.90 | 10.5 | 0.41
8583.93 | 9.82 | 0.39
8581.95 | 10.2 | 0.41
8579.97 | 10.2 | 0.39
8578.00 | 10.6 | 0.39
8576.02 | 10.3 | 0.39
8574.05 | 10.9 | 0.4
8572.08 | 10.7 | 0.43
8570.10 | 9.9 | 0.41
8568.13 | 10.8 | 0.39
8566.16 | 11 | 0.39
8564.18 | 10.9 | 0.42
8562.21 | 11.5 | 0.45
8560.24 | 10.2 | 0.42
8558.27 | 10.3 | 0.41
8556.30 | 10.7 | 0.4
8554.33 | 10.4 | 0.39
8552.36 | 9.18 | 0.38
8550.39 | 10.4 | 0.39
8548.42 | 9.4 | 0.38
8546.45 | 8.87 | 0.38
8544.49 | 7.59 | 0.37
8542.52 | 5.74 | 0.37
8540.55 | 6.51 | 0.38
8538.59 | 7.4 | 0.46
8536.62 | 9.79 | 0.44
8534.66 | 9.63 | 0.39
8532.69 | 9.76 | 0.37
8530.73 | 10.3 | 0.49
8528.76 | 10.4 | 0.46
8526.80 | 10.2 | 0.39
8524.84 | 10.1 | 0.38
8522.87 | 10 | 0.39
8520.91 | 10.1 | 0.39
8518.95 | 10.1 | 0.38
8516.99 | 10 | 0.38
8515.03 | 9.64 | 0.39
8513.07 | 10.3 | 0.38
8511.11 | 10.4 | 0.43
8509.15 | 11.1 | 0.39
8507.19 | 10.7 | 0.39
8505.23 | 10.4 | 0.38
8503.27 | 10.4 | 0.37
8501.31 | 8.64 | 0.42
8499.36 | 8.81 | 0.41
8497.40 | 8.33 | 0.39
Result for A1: -0.128 mag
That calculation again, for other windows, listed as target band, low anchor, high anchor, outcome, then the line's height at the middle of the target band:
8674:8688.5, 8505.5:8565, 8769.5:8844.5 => -0.07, 10.2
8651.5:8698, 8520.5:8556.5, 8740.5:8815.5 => 0.01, 10.1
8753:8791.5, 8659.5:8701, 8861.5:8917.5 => -0.07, 10.2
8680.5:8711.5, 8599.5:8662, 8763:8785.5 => 0.01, 10.5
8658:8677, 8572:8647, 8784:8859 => 0.16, 10.6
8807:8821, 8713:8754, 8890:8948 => -0.05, 10.7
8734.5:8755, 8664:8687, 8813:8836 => -0.09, 10.4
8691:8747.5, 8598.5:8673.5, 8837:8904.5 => -0.04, 10.3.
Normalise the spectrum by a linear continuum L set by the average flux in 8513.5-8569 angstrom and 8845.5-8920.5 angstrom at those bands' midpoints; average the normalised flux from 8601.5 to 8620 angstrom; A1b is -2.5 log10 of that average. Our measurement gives -0.08 mag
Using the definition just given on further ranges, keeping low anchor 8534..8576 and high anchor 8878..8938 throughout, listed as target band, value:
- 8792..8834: -0.05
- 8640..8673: 0.04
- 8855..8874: 0.02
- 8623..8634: -0.08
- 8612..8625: -0.15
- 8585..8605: -0.10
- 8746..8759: -0.13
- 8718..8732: -0.08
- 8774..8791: -0.02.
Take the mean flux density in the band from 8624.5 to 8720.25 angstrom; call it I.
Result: 10.2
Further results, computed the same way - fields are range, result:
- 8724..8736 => 10.3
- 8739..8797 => 10.8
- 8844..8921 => 10.5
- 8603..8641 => 10.7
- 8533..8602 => 9.99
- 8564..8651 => 10.6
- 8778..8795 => 10.5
